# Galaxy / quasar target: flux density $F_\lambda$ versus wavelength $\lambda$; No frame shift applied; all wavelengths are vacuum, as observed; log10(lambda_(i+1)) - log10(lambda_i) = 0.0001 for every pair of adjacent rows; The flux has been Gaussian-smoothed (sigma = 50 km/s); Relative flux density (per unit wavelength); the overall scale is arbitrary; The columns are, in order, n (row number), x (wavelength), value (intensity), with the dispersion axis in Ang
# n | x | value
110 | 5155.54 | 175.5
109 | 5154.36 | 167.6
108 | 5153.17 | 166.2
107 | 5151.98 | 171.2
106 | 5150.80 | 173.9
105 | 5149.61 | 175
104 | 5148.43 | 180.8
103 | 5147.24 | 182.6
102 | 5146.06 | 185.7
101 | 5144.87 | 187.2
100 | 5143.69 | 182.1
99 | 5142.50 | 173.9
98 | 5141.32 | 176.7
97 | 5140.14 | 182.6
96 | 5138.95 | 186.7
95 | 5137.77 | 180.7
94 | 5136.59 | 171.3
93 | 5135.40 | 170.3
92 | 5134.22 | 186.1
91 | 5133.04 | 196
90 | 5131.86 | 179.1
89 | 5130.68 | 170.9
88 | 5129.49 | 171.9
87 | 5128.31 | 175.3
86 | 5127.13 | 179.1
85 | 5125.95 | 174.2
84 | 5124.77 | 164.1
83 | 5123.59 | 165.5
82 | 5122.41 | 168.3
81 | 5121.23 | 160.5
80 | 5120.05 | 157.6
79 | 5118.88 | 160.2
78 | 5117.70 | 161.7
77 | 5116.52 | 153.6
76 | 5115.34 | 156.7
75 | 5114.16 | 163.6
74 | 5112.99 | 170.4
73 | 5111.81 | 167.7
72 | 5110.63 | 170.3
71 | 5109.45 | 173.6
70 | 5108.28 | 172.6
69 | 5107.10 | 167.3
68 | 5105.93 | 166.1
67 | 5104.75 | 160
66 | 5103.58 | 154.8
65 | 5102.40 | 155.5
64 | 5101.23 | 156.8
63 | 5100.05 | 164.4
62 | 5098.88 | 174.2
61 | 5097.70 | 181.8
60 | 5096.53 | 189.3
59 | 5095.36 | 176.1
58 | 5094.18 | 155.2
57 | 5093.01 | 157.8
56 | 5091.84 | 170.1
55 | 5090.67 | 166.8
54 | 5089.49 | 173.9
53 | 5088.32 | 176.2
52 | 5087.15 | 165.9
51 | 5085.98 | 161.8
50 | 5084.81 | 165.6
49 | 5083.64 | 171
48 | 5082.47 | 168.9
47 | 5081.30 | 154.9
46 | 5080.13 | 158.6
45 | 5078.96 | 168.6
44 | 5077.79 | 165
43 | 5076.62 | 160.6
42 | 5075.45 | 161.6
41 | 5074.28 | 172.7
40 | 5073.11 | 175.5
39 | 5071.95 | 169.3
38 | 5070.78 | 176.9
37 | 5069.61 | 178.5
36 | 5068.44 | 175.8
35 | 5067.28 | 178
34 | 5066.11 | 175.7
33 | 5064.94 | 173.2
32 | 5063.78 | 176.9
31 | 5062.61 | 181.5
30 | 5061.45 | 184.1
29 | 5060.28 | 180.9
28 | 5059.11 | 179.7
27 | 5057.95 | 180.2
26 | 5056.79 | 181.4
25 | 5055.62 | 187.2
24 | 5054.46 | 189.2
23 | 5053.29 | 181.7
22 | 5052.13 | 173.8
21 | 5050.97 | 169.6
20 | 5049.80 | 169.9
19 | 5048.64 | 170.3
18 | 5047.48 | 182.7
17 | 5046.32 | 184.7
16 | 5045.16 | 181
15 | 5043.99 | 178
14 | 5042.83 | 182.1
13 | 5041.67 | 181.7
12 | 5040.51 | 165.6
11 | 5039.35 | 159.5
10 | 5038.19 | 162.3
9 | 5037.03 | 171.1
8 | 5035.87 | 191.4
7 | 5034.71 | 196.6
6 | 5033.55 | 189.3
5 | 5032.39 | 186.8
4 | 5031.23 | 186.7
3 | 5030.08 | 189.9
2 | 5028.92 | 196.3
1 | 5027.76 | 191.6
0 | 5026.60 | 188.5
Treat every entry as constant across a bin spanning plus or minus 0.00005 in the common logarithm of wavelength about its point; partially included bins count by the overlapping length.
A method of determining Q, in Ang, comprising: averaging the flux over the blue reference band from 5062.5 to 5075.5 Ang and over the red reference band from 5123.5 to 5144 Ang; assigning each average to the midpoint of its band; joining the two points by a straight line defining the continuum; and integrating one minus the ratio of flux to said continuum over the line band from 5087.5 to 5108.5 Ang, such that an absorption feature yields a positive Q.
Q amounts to 1.0 Ang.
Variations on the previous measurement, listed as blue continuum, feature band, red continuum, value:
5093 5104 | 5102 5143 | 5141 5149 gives 1.1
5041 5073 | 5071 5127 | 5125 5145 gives 3.9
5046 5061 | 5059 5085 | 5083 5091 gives 0.3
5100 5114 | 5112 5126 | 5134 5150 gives 0.6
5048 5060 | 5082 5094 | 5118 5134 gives 0.5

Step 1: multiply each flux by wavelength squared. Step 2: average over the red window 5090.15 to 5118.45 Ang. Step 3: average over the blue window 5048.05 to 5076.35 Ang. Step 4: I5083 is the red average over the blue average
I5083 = 0.96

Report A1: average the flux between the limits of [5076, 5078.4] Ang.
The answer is 163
